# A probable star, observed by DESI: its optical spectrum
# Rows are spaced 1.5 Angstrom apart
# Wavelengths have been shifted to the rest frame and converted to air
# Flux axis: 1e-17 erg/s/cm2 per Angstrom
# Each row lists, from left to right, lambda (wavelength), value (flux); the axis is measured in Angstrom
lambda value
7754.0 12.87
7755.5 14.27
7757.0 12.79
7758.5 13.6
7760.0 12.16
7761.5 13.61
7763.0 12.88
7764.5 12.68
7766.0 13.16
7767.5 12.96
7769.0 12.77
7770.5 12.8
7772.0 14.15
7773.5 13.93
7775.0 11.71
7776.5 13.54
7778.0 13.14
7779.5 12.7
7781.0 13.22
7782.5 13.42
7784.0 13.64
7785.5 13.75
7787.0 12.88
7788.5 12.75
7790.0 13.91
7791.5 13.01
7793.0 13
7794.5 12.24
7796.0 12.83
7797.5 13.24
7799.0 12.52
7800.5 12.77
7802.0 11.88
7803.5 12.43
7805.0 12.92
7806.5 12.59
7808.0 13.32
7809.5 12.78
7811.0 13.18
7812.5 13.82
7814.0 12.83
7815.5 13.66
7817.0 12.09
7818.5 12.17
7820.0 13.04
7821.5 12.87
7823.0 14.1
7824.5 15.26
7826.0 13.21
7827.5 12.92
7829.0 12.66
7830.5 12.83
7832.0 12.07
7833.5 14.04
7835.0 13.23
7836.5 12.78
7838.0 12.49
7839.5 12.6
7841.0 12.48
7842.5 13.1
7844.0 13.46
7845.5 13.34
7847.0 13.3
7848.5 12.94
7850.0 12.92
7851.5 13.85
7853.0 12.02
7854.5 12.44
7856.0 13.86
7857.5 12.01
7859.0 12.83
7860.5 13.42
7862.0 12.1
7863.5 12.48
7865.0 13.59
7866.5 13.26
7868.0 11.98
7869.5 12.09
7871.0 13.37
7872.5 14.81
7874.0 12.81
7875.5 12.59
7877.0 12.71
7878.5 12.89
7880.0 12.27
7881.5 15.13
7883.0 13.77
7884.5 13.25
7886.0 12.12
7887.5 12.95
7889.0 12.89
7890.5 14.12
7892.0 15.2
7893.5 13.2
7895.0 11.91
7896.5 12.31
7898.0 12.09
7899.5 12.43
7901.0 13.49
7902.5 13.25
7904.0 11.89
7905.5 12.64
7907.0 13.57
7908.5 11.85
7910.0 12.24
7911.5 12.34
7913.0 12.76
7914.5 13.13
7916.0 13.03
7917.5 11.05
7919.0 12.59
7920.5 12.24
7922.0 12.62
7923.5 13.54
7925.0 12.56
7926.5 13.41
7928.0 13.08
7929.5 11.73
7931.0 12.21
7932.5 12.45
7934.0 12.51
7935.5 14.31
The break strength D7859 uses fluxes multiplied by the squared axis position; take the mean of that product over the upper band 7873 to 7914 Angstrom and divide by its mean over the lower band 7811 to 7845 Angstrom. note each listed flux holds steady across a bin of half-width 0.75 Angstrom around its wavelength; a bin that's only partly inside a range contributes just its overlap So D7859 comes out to 1.00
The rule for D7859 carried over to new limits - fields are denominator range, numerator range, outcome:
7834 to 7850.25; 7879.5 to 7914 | 1.01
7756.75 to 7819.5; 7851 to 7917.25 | 1.02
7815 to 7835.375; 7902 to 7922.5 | 0.97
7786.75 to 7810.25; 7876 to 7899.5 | 1.05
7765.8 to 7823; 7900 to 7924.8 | 1.00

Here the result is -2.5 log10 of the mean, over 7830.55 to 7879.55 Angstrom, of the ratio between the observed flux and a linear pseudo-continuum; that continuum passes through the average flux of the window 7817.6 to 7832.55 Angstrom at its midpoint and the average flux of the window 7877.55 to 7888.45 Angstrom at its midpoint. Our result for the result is 0.02 mag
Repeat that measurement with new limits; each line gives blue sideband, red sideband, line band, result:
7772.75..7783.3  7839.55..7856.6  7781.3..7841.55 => 0.01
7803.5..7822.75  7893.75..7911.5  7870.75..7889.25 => -0.05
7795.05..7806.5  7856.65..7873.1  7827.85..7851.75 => -0.02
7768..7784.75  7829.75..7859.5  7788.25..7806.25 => 0.03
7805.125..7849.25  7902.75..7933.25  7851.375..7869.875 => 0.01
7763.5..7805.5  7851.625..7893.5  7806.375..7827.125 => -0.02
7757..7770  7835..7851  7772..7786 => -0.03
